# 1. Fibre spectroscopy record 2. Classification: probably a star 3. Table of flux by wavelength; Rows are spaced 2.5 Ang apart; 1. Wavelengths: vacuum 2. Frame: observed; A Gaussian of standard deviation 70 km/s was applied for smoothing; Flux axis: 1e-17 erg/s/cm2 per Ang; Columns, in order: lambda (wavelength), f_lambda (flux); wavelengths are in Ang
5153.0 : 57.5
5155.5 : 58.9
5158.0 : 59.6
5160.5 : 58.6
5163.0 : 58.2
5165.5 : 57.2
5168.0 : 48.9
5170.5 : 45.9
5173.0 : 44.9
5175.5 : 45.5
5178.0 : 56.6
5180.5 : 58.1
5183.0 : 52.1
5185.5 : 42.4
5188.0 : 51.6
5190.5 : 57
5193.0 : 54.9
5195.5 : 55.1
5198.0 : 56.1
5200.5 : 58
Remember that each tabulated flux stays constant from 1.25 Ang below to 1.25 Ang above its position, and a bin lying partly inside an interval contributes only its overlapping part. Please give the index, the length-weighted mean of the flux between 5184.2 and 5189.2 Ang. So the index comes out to 47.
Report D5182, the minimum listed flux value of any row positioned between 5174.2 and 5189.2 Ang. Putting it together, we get 42.4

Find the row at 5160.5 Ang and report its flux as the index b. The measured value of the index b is 58.6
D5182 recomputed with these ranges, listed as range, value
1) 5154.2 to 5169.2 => 48.9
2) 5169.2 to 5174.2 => 44.9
